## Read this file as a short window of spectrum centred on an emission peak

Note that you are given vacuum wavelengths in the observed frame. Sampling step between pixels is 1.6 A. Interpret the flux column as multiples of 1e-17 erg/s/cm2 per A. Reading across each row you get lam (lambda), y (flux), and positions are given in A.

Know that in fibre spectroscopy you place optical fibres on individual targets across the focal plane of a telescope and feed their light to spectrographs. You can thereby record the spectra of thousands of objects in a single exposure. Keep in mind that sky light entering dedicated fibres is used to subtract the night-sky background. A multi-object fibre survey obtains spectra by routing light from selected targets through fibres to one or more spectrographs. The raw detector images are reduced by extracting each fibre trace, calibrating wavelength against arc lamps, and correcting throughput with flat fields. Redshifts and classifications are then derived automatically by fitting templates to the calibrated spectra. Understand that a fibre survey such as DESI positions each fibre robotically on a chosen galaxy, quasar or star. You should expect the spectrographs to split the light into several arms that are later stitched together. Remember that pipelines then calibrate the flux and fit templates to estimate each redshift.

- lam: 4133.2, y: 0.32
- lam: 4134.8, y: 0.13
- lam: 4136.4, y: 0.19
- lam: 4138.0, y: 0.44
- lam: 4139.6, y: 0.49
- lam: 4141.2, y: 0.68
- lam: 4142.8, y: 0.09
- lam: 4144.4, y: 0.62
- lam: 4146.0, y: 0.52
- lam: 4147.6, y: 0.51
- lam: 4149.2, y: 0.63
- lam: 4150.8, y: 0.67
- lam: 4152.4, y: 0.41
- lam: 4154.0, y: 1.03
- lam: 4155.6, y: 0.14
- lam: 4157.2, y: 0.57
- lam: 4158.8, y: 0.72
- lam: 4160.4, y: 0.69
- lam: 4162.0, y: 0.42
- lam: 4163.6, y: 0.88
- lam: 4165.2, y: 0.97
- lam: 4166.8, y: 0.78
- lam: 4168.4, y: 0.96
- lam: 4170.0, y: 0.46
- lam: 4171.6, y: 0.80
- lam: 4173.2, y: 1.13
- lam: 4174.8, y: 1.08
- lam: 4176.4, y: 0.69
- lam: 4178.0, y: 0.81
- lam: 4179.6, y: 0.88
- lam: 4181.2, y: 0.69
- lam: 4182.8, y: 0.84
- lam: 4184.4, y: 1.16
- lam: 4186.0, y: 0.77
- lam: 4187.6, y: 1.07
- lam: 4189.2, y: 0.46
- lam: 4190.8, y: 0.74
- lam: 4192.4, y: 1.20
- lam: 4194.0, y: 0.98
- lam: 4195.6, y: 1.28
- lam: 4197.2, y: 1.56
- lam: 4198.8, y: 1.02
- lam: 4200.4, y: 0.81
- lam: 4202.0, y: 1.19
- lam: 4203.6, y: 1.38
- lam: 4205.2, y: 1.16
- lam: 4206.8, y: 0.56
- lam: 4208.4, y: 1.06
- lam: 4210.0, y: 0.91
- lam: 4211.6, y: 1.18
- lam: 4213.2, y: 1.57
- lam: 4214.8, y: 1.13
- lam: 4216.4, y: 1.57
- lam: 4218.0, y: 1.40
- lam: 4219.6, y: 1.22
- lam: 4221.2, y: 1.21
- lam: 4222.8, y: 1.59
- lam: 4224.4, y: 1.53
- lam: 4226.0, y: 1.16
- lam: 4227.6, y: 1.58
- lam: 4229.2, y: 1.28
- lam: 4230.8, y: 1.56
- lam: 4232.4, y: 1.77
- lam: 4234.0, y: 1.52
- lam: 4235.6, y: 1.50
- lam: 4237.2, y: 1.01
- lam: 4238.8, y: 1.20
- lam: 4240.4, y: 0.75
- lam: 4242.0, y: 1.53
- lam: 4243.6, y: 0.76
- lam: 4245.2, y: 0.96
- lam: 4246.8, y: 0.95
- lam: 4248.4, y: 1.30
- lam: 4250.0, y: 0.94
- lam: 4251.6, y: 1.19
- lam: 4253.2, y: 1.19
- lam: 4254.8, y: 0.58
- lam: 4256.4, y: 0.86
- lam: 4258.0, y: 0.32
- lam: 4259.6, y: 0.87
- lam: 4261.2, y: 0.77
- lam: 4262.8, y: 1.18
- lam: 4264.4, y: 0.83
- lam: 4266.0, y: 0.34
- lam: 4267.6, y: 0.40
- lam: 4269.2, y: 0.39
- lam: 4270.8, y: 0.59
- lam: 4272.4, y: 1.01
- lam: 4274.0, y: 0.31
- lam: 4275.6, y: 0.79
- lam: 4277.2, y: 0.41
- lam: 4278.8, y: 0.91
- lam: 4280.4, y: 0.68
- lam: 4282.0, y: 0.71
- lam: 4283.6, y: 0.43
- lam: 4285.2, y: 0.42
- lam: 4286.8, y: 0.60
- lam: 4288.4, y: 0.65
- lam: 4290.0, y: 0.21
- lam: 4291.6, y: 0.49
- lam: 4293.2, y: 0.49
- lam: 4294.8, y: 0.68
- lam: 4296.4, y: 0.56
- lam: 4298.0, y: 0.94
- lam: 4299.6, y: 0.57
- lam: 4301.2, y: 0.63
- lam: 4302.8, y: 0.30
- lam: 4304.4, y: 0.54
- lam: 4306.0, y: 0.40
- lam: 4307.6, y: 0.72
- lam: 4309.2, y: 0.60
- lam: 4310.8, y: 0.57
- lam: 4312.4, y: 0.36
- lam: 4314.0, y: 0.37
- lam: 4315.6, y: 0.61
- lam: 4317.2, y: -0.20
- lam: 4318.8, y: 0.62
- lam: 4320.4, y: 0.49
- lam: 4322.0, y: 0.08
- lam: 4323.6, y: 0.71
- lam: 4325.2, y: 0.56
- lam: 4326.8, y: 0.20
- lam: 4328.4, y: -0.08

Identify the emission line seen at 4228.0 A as C IV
